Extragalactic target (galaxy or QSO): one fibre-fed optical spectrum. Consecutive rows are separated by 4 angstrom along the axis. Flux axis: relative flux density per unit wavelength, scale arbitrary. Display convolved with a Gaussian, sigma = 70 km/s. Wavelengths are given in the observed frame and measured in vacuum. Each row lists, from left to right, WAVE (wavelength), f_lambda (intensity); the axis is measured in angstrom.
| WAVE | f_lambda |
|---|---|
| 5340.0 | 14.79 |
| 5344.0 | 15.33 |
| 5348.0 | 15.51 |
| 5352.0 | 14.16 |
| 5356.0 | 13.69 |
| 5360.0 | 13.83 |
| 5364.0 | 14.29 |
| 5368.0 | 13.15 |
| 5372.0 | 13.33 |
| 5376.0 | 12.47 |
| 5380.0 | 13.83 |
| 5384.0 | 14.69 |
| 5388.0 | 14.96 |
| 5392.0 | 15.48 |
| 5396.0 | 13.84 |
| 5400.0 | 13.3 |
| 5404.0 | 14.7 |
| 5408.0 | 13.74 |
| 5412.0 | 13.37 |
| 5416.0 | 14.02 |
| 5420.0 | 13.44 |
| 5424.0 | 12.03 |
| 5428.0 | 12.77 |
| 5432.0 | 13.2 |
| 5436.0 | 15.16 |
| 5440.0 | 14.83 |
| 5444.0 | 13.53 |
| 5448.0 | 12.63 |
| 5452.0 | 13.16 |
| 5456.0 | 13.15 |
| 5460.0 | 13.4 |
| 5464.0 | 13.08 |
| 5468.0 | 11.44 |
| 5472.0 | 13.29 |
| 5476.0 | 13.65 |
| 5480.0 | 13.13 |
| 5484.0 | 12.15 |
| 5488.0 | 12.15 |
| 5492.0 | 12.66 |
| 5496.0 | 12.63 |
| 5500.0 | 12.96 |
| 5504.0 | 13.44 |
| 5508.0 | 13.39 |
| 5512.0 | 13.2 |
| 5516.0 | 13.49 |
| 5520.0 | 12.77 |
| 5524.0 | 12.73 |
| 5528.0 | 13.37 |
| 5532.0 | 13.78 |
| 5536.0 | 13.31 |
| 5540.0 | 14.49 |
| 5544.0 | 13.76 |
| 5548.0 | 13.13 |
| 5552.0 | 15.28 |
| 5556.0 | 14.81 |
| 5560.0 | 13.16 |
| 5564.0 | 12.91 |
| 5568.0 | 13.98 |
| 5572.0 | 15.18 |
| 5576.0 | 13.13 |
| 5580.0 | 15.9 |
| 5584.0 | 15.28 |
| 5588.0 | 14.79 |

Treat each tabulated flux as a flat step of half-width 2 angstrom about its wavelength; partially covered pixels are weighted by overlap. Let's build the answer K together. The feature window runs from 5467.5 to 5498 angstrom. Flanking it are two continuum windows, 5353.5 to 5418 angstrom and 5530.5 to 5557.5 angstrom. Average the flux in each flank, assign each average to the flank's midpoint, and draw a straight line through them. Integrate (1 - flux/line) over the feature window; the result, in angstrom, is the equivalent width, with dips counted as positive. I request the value 2.9 angstrom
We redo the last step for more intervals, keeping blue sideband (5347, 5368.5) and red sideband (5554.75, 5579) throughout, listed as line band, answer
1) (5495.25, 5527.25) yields 1.97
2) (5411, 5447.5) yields 1.25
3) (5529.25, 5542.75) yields 0.11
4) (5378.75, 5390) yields -0.36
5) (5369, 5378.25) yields 0.75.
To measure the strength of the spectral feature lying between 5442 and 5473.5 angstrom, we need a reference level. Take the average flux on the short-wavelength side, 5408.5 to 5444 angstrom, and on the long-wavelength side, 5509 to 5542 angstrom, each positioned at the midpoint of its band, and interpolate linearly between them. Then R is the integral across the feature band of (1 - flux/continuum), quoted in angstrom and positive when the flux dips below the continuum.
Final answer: 1.4 angstrom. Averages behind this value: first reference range 13.6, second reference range 13.4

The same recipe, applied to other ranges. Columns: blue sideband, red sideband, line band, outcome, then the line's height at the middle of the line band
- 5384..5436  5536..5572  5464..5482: 1.3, 13.9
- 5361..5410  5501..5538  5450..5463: 0.4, 13.6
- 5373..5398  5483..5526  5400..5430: 0.9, 13.9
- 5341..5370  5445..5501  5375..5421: -0.9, 13.8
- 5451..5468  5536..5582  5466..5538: 2.7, 13.5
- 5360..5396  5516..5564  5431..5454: 0.1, 13.9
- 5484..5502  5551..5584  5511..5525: 0.1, 13.1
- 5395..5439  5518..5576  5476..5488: 0.8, 13.7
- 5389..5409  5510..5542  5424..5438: 0.6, 14.1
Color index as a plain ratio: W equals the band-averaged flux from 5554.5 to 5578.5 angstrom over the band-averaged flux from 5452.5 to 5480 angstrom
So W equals 1.07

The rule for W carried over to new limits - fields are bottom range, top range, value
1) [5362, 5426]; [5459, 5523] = 0.94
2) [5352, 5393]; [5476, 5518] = 0.93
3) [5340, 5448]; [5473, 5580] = 0.97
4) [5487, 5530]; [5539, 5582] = 1.09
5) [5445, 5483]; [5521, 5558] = 1.06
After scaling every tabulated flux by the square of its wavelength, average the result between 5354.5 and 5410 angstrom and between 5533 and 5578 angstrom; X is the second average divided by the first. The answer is 1.06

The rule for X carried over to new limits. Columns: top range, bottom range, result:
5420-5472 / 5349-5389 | 0.98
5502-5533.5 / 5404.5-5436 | 1.02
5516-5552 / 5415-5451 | 1.04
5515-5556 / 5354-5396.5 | 1.04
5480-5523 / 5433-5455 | 0.95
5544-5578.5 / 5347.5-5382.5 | 1.09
